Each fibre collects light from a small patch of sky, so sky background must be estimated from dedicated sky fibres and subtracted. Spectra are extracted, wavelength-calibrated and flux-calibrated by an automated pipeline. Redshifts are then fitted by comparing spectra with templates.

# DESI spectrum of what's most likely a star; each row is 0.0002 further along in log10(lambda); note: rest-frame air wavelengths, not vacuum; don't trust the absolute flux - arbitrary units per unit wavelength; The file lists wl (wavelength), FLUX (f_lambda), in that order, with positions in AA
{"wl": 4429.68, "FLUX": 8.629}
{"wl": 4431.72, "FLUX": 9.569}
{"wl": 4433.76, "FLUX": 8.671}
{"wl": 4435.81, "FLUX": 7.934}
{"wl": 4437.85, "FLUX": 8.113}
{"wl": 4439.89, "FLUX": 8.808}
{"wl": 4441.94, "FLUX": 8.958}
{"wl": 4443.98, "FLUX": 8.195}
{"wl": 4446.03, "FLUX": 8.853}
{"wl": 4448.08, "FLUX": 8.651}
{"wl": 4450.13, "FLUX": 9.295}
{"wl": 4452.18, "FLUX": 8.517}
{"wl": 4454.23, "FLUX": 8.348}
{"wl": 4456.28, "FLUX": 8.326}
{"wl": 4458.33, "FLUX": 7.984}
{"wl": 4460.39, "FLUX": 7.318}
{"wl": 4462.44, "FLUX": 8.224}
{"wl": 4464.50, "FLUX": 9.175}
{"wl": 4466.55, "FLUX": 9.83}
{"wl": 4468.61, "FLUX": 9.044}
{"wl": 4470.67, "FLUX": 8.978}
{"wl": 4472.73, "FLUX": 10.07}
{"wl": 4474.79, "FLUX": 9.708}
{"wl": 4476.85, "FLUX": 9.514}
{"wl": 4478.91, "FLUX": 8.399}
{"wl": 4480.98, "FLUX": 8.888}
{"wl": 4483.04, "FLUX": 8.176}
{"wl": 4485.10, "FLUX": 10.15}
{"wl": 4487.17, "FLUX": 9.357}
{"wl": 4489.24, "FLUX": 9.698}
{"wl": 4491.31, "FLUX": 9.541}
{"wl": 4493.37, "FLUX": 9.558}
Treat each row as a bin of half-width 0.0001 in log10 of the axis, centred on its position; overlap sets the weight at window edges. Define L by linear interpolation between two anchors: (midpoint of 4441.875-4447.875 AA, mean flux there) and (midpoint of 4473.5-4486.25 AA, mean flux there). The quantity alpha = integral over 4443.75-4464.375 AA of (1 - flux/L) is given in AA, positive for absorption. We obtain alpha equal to 0.82 AA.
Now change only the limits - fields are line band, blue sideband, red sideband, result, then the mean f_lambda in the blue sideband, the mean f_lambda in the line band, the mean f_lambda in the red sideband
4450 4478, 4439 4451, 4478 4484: -0.79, 8.78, 8.87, 8.49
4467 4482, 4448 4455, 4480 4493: -0.23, 8.72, 9.25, 9.32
